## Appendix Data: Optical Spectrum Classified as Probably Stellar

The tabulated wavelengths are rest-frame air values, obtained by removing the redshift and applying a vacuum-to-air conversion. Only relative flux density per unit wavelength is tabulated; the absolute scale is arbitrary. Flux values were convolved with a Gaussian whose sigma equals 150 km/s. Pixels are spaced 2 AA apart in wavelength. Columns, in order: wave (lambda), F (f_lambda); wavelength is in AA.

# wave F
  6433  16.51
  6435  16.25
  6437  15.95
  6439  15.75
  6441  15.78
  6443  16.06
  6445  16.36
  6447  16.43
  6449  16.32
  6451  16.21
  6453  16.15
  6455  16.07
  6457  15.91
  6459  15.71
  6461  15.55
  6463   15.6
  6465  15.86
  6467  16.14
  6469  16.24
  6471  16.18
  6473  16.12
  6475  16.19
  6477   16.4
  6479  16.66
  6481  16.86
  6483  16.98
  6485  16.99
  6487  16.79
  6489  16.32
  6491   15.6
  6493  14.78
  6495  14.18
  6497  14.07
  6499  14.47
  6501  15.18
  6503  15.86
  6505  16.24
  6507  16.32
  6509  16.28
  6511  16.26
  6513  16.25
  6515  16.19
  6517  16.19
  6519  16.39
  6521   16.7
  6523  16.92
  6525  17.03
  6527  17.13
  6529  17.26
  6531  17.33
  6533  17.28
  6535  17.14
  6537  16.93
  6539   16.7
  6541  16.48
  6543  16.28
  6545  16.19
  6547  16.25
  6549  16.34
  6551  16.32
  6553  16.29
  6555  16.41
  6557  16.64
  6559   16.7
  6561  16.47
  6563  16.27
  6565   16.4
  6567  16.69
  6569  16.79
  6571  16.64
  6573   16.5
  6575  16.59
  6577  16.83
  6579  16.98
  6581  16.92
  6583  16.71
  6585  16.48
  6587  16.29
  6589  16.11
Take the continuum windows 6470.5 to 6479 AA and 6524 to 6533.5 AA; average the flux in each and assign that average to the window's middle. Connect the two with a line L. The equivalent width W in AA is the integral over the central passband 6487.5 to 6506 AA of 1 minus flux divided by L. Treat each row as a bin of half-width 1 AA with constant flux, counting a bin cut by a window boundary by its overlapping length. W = 1.6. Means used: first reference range 16.3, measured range 15.2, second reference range 17.2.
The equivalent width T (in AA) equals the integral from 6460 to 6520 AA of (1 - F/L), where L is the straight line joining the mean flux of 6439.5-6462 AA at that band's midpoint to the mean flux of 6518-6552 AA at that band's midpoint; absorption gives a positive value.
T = 1.5 AA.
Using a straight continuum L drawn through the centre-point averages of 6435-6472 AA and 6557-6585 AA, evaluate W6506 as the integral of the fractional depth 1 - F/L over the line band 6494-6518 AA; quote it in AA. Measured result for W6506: 1.0 AA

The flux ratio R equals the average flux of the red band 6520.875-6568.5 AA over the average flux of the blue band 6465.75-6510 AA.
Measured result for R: 1.05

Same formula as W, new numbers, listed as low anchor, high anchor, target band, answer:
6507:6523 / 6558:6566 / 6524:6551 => -0.6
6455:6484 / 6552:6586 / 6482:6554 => 0.5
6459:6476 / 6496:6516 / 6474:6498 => -0.2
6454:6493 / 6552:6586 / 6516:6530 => -0.3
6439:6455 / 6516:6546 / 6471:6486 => -0.2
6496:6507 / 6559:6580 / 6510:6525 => -0.8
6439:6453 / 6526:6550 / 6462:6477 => 0.2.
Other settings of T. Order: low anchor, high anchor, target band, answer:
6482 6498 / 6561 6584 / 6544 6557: 0.1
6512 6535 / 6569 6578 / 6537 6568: 0.5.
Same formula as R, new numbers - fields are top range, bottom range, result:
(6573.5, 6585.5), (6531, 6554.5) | 1.01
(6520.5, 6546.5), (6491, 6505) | 1.13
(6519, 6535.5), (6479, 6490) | 1.02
